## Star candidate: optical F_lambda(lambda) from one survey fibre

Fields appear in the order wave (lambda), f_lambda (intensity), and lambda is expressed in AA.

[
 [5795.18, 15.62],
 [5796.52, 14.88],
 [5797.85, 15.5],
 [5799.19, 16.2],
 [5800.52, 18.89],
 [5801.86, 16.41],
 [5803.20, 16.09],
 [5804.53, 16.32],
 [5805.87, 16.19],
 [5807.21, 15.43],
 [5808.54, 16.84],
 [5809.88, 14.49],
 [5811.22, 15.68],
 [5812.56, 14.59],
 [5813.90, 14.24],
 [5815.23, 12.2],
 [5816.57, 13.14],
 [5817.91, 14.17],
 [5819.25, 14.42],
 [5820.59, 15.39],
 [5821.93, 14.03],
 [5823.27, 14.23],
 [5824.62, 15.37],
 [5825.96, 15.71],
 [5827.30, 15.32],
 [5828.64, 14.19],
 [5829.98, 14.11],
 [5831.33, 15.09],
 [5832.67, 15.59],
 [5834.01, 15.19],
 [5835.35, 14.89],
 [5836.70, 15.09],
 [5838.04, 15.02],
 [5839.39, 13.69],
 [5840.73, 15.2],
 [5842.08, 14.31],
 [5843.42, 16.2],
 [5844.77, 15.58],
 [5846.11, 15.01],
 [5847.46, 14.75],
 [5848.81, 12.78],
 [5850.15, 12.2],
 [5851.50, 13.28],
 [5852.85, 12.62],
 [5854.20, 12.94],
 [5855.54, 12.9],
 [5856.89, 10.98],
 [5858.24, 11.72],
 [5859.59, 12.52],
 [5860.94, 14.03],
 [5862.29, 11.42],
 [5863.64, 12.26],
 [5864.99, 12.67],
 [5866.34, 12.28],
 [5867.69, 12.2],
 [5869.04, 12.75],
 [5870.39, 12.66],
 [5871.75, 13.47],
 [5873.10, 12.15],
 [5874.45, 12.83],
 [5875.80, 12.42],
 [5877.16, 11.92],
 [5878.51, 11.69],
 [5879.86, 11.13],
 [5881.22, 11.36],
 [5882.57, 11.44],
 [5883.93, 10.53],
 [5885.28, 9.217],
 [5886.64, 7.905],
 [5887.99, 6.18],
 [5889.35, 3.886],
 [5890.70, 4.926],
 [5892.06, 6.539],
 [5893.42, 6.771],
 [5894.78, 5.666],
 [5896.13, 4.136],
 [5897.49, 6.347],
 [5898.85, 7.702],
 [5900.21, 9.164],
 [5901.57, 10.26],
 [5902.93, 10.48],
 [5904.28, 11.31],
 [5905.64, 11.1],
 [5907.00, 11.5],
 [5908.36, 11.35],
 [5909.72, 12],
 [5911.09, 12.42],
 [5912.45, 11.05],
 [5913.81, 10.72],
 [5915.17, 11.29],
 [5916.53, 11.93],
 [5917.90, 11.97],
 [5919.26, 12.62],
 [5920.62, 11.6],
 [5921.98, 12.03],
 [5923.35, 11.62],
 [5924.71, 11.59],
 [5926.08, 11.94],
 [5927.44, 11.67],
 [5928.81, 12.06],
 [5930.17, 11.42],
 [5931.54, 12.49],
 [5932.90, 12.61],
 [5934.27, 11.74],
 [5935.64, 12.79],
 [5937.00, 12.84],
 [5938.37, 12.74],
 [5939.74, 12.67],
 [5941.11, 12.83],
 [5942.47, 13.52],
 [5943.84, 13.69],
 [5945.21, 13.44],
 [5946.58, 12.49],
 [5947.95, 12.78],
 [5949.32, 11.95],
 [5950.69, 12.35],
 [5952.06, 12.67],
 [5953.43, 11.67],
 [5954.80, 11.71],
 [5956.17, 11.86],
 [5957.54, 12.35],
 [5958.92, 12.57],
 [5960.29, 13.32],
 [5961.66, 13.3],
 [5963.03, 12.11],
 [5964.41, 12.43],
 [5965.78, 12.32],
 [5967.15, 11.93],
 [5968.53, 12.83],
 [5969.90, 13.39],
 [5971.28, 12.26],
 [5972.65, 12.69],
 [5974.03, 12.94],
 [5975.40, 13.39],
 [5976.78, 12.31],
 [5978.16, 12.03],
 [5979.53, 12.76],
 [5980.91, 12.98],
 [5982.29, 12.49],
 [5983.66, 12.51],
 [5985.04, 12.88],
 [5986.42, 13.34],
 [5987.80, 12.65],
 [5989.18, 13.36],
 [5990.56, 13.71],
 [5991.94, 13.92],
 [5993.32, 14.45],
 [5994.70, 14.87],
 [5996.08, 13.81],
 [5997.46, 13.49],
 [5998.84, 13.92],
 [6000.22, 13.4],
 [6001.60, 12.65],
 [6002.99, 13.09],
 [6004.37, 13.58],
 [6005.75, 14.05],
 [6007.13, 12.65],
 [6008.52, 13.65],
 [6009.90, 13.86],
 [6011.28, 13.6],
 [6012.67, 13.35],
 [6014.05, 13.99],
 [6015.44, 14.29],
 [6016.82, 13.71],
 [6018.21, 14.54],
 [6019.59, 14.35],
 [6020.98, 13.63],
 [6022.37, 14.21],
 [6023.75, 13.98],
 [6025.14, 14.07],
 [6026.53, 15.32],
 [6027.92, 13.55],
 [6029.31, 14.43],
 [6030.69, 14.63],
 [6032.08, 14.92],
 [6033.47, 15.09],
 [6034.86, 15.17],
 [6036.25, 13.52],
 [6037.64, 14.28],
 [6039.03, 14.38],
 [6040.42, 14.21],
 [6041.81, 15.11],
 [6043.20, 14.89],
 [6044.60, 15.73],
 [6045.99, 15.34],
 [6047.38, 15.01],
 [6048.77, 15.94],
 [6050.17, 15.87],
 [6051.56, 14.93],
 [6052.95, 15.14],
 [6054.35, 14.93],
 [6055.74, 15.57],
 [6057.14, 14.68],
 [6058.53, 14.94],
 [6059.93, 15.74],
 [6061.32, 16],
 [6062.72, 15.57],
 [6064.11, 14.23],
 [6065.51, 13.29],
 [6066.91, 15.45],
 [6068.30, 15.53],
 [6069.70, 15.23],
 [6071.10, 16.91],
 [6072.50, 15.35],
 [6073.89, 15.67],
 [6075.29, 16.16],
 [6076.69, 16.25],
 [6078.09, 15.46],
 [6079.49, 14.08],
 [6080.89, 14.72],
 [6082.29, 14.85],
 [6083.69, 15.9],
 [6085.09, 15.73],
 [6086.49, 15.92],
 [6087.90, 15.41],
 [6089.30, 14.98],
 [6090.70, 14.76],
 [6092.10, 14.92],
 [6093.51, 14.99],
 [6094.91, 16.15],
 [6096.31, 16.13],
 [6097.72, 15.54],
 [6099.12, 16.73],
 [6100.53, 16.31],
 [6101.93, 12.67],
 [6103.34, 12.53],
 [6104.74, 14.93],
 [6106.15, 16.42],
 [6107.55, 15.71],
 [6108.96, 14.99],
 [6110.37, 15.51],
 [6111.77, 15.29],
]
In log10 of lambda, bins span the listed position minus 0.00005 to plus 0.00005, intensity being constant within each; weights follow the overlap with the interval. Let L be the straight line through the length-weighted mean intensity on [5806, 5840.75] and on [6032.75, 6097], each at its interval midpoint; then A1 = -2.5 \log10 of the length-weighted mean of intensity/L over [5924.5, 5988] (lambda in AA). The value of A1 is 0.20 mag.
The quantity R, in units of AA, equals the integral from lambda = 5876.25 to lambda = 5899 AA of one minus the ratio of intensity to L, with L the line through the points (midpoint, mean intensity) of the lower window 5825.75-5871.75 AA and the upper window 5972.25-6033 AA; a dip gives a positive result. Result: 9.2 AA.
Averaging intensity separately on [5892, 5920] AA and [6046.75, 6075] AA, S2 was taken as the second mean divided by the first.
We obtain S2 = 1.55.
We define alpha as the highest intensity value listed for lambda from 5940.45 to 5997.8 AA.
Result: 14.87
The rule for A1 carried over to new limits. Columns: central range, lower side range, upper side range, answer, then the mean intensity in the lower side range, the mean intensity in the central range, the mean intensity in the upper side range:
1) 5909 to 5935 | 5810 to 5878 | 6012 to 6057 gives 0.19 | 13.7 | 11.8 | 14.6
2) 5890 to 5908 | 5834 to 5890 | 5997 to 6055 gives 0.49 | 12.4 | 8.2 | 14.3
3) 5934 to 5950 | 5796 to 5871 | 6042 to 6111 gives 0.15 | 14.3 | 12.8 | 15.3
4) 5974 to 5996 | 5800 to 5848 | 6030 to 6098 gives 0.15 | 15.1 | 13.2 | 15.2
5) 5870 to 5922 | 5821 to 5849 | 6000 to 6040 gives 0.40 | 14.9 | 10.1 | 14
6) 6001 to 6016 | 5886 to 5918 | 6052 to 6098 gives -0.05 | 8.98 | 13.5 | 15.3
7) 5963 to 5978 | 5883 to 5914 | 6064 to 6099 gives -0.11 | 8.74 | 12.6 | 15.4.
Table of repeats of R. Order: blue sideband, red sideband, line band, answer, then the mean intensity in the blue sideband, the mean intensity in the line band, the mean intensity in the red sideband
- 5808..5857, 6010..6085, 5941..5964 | 3.2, 14.4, 12.6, 14.9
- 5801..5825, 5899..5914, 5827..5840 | -0.7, 15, 14.8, 10.9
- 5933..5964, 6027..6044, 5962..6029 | 1.4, 12.6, 13.4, 14.5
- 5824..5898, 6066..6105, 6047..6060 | -0.4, 12.1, 15.3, 15.3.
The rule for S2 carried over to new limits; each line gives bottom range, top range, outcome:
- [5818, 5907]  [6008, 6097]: 1.24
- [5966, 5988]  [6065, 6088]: 1.21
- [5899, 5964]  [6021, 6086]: 1.25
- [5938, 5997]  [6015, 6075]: 1.16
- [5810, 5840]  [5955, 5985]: 0.86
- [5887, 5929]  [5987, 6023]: 1.40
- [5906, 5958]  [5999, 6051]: 1.17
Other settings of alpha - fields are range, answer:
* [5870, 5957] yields 13.69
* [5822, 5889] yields 16.2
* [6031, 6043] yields 15.17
